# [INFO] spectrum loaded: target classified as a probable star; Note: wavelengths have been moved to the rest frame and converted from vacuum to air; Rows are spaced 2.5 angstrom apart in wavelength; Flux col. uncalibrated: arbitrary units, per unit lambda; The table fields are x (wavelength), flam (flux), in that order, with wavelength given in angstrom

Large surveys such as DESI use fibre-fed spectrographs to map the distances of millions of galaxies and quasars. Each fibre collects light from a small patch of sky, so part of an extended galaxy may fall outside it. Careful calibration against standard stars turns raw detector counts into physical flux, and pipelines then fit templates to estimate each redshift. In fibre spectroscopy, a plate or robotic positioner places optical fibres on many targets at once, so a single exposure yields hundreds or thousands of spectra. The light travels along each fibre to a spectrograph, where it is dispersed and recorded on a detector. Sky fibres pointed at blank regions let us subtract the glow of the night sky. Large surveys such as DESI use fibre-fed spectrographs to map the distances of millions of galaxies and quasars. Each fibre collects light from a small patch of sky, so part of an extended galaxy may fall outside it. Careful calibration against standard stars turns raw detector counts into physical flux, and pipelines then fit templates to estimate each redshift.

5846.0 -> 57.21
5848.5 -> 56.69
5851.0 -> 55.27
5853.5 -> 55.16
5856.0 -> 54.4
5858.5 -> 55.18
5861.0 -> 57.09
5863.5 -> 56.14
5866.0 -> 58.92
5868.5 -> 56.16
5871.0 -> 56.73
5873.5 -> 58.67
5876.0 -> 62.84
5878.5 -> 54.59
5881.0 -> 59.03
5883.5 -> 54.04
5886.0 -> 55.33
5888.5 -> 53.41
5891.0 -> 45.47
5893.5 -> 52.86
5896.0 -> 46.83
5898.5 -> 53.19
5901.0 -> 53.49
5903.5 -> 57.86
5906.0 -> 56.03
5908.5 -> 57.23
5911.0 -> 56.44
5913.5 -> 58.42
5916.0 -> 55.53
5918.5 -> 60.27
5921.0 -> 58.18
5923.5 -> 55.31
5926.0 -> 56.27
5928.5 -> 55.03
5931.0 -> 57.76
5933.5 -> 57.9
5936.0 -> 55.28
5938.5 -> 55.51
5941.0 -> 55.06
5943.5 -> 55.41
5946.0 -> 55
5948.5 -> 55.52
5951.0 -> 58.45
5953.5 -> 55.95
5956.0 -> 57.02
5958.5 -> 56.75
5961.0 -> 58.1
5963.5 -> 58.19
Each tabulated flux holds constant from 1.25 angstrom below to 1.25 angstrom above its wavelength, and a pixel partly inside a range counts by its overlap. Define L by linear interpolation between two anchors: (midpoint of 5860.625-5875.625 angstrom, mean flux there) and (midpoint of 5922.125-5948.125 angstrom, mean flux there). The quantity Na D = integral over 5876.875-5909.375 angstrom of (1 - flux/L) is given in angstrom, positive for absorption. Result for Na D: 1.77 angstrom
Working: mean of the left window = 57.6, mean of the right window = 55.9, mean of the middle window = 53.9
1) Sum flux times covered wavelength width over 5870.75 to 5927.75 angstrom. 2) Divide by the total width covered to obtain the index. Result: 55.5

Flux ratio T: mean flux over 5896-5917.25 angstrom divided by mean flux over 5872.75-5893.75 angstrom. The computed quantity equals 1.01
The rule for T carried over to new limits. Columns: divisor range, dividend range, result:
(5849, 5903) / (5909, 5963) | 1.03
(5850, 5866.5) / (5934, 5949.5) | 0.99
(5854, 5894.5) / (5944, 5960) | 1.01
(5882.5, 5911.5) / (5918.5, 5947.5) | 1.05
